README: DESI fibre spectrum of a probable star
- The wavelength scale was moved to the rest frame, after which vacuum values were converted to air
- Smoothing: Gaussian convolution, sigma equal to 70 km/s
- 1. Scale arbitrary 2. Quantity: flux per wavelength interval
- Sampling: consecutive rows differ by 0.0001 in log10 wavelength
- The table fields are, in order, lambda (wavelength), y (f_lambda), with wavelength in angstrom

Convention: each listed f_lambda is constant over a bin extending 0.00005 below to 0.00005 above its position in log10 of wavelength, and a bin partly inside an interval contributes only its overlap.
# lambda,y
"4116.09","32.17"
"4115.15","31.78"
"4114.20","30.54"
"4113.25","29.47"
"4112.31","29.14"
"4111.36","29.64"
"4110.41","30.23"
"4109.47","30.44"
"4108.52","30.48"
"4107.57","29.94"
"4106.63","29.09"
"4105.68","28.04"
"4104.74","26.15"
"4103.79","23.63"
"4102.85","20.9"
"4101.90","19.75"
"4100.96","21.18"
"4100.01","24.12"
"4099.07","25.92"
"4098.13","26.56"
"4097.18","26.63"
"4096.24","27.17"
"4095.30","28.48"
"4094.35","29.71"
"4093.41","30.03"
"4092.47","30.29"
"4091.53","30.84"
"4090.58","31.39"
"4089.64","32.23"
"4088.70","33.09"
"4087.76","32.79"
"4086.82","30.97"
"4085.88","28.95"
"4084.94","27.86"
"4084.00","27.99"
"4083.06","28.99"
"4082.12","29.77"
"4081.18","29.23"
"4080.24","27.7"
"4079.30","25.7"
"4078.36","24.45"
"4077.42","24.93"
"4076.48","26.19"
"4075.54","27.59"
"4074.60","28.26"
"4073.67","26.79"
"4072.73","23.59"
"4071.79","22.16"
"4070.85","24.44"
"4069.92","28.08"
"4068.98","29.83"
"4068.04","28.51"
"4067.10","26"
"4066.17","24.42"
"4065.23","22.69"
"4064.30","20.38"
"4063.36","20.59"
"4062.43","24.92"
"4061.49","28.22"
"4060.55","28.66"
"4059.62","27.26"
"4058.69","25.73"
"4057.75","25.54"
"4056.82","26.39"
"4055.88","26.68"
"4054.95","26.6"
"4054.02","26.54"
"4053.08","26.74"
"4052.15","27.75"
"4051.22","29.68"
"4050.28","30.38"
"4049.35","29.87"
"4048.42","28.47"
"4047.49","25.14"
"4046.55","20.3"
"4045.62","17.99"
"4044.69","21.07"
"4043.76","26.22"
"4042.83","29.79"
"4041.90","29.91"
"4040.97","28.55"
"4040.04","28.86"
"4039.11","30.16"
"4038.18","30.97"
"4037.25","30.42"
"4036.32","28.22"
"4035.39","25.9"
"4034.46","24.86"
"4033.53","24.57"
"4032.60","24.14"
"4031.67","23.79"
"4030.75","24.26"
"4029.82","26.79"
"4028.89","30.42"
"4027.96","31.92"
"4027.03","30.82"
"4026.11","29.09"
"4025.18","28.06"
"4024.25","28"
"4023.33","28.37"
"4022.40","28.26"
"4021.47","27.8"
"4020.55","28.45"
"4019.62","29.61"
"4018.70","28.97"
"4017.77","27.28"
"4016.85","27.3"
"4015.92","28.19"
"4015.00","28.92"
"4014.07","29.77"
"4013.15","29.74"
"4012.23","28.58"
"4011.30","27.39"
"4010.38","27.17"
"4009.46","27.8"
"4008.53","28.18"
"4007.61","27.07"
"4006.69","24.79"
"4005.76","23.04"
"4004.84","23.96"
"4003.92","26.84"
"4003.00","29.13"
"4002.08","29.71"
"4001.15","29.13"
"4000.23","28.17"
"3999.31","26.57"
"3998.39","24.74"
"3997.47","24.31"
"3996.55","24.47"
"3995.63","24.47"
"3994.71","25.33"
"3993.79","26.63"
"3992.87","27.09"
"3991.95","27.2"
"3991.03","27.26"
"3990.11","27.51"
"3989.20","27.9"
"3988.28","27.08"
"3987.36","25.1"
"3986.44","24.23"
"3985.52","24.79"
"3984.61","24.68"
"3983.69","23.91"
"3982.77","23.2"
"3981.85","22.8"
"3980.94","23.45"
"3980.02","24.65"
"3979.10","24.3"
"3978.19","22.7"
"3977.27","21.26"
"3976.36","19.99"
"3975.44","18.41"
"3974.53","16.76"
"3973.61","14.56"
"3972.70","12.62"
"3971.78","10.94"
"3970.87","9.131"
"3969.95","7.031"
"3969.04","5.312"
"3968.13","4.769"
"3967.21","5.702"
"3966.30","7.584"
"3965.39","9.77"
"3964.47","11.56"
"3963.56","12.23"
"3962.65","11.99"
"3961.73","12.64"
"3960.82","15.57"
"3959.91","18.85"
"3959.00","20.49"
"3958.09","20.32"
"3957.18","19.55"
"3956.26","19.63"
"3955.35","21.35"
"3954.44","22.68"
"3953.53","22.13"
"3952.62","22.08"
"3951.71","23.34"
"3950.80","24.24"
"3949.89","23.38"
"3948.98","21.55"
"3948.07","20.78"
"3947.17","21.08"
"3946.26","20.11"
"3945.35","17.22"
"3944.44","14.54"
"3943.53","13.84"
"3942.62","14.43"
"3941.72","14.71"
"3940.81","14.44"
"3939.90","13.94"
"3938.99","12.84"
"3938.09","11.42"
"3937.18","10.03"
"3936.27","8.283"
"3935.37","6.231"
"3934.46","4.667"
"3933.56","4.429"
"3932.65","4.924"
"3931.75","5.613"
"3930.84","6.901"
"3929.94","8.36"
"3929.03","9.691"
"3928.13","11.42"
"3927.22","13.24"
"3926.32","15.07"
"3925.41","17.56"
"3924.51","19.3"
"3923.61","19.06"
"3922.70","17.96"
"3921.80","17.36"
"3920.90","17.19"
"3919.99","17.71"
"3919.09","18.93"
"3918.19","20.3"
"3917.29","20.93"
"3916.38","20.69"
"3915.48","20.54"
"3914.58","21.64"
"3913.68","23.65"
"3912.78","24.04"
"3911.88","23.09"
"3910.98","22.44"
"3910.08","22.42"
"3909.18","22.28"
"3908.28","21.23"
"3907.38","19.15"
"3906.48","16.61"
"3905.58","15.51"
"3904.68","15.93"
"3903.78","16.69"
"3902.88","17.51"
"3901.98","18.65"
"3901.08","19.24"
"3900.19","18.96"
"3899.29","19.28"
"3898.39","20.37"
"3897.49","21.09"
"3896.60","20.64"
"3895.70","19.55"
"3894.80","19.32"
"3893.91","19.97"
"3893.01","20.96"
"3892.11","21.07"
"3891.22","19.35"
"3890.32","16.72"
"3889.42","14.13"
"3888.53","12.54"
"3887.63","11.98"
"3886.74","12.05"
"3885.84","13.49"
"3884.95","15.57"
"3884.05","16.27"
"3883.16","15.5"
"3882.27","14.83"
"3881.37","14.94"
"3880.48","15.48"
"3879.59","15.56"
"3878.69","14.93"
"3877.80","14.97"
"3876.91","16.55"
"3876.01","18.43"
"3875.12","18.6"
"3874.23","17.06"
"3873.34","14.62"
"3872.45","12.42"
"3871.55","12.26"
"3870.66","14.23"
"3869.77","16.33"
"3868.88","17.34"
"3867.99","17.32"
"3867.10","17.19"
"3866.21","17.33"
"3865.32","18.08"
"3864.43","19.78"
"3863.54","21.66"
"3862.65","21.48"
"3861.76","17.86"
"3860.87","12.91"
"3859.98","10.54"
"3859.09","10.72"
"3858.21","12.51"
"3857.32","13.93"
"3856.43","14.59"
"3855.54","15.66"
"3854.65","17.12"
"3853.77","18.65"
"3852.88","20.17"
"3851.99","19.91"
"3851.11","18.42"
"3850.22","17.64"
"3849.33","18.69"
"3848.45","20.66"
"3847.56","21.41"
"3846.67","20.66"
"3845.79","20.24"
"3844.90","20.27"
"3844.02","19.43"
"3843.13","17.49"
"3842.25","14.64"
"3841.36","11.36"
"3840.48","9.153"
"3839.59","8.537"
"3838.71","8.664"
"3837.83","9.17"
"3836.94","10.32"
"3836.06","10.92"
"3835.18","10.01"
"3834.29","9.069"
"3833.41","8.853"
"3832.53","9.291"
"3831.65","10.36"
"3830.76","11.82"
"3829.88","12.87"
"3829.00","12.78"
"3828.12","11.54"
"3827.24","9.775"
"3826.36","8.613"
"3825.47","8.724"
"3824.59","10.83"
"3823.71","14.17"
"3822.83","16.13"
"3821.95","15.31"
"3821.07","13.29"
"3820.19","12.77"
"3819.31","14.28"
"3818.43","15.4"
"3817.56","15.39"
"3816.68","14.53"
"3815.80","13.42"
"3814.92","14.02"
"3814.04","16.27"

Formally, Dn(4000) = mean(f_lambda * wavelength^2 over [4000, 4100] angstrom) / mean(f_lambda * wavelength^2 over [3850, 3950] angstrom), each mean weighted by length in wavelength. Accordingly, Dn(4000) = 1.8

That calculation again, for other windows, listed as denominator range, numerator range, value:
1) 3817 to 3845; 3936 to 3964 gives 1.53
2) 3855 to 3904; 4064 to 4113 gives 1.84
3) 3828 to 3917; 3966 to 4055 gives 1.61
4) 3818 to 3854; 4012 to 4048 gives 2.17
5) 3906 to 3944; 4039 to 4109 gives 1.88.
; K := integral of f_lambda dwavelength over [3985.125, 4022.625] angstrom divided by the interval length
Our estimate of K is 27.1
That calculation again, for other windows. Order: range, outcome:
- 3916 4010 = 18.6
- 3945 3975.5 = 16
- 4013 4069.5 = 27.1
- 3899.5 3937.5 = 16.1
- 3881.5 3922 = 18.6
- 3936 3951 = 16.3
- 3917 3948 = 13.7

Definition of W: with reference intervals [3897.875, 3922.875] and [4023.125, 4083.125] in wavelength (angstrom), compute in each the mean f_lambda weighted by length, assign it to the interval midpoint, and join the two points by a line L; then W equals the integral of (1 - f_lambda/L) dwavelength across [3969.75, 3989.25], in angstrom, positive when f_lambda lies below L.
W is 2.3 angstrom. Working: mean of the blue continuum 19.7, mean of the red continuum 26.7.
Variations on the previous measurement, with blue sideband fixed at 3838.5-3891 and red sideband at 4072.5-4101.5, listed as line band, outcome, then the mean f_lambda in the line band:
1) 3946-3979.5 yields 7.3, 16.6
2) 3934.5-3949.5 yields 4.3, 14.5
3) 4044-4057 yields 0.1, 26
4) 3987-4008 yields -2.9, 26.4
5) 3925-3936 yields 5.9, 8.96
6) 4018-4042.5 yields -3.1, 28.1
